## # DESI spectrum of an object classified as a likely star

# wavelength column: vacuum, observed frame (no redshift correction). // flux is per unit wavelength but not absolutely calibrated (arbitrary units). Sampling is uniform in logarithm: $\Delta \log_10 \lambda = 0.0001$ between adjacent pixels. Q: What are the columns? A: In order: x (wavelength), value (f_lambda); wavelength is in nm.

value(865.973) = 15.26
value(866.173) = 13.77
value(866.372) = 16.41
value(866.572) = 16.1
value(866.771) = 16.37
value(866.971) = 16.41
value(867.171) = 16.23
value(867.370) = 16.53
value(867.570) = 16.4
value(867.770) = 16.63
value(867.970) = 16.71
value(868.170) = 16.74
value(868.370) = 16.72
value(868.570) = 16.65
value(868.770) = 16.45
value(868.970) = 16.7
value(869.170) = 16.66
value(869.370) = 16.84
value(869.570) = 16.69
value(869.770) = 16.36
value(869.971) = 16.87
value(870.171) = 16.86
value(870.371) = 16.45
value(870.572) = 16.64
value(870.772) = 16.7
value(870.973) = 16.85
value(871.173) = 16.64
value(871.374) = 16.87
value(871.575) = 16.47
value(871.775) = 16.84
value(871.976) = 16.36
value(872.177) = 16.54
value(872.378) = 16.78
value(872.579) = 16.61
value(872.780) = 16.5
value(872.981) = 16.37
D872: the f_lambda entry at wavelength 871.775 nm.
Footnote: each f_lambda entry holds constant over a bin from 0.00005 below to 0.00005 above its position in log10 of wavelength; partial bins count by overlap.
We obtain 16.84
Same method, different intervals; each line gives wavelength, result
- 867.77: 16.63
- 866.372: 16.41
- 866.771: 16.37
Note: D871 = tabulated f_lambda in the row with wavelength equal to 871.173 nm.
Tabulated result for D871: 16.64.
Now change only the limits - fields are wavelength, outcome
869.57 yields 16.69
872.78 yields 16.5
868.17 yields 16.74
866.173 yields 13.77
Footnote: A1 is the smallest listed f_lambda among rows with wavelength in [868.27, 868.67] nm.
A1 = 16.65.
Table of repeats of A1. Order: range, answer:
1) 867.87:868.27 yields 16.71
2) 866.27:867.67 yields 16.1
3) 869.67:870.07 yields 16.36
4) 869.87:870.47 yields 16.45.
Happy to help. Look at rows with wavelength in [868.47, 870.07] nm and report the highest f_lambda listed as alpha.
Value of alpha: 16.87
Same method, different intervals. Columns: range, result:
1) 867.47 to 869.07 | 16.74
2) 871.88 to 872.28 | 16.54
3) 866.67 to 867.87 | 16.63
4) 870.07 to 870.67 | 16.86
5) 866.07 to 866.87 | 16.41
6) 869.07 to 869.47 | 16.84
